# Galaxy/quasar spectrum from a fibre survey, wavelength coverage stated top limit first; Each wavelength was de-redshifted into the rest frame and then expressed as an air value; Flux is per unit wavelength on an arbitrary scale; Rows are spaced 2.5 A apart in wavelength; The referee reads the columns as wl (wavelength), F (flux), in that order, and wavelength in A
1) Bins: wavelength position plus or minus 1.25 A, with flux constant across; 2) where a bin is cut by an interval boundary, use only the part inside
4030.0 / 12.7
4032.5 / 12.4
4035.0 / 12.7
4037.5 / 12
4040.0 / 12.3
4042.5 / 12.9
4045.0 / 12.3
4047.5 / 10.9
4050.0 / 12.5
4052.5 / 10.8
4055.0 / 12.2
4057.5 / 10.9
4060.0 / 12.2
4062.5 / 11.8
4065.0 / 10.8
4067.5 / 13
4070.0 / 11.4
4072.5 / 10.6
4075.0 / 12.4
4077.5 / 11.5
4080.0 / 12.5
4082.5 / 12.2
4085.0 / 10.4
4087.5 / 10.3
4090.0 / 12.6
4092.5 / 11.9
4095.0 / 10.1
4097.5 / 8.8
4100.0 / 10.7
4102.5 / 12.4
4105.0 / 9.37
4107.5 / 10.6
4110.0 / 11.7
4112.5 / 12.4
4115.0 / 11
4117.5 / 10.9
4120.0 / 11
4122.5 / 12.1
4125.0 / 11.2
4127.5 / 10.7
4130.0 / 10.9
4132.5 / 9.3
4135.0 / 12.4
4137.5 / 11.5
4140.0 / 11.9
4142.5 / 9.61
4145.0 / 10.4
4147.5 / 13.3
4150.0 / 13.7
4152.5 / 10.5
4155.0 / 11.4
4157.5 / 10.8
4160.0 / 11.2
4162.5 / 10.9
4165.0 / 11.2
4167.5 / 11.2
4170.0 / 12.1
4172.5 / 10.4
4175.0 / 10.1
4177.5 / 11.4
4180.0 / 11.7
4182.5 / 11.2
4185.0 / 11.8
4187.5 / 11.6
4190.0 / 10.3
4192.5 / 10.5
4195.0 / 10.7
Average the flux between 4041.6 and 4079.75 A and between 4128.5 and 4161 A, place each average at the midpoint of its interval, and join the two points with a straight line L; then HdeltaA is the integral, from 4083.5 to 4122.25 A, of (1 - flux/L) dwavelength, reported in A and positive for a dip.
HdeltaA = 1.8 A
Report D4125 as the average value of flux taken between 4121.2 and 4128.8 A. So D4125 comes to 11.3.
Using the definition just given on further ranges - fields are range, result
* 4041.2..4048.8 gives 12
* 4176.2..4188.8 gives 11.5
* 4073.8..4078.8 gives 12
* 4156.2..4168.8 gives 11.1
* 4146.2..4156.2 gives 12.2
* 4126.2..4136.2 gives 10.8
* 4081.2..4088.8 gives 11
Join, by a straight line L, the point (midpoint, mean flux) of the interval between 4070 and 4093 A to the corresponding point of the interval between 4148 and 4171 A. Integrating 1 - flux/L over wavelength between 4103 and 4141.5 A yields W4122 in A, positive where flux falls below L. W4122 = 1.3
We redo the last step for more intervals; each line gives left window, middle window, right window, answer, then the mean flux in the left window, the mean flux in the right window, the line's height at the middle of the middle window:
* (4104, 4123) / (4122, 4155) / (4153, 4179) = -0.72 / 11.1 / 11.1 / 11.1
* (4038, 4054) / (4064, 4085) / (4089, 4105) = -0.65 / 12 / 10.9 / 11.4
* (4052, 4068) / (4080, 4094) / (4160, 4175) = -0.05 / 11.7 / 11.1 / 11.5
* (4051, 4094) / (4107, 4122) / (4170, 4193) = 0.09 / 11.6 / 11.1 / 11.4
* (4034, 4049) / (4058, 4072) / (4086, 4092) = 0.12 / 12.2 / 11.5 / 11.8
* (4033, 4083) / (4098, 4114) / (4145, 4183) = 0.80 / 11.9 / 11.4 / 11.7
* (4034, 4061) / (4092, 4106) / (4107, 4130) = 1.20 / 12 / 11.3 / 11.5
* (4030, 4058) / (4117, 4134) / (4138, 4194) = 0.91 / 12.1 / 11.2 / 11.5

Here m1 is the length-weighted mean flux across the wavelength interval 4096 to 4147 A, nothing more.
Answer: 11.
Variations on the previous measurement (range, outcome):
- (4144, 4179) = 11.3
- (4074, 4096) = 11.6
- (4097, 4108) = 10.5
